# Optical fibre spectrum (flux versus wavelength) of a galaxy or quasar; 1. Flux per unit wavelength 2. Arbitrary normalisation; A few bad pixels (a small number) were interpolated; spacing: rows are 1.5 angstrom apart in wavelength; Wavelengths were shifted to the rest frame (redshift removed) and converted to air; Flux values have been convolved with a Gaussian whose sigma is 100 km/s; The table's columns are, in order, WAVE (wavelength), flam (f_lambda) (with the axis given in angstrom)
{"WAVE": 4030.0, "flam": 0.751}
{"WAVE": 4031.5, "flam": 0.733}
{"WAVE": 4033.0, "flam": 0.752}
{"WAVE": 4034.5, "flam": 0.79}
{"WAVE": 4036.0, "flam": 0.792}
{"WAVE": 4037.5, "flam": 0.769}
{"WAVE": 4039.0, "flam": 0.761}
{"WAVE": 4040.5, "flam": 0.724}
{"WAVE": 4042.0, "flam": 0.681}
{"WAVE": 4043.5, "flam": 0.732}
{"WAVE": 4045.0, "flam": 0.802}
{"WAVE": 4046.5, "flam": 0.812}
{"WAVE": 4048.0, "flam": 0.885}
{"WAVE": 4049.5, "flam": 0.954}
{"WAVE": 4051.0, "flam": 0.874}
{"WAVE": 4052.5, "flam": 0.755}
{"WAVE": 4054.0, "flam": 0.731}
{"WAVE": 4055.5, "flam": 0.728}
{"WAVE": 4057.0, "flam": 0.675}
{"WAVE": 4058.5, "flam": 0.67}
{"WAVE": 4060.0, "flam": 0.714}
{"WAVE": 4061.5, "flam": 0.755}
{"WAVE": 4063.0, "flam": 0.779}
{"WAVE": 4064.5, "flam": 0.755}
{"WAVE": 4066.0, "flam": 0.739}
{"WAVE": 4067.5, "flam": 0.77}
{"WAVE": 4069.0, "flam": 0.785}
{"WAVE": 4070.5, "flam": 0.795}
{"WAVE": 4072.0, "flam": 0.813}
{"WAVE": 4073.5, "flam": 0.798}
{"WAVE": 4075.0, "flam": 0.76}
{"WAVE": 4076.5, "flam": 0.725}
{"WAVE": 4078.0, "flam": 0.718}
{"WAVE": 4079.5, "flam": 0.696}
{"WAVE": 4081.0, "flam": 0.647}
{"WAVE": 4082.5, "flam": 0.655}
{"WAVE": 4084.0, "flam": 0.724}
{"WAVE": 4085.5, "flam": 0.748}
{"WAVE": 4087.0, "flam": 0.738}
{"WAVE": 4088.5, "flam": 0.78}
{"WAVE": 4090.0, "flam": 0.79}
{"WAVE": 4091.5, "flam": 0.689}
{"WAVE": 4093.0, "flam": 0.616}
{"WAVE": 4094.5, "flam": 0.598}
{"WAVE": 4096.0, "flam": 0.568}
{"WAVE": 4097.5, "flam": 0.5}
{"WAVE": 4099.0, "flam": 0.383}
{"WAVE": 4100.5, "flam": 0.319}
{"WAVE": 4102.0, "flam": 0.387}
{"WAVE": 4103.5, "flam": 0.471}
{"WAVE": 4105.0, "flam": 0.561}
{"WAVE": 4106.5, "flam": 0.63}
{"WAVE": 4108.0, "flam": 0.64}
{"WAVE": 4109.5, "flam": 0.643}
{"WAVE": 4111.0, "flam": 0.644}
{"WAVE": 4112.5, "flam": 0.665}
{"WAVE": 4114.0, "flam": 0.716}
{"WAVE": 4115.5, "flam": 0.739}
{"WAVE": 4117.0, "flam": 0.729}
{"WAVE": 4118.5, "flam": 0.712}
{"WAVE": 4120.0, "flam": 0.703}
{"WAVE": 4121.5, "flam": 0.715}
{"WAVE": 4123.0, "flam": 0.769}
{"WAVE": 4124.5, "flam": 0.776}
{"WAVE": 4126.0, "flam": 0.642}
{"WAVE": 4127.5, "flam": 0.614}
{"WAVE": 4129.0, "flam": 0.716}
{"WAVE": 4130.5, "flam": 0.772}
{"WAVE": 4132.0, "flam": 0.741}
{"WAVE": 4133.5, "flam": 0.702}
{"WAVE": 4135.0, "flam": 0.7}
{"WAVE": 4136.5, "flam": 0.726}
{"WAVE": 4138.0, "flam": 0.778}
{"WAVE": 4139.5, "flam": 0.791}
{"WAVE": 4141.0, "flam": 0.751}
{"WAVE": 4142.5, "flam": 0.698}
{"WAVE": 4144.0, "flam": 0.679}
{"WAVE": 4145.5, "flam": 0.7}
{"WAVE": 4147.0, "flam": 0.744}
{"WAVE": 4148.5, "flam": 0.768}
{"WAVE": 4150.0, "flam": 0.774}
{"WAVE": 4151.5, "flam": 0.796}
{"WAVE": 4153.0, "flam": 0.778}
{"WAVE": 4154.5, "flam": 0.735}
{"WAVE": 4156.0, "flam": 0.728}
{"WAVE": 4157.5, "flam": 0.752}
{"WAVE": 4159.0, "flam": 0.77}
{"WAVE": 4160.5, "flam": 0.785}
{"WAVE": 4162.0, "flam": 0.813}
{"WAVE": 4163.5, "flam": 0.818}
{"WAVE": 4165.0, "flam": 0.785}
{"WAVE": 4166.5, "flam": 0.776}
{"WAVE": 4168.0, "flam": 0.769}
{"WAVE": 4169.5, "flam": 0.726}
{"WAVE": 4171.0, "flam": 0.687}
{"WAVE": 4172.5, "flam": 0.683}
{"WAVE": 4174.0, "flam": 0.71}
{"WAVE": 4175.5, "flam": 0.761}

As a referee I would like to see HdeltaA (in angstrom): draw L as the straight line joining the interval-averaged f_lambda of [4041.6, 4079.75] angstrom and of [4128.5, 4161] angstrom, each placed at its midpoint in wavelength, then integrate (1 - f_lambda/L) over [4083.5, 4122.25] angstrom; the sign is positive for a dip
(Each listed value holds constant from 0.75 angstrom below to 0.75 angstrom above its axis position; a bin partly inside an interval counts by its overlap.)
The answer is 6.4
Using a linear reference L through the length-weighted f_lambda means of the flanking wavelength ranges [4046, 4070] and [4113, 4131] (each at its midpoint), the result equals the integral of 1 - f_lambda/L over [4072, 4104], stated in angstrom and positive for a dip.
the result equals 4.6 angstrom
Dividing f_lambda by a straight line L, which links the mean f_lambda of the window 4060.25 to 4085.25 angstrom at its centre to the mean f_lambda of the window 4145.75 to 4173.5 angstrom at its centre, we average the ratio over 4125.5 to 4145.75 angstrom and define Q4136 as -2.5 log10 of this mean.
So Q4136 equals 0.057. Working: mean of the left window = 0.744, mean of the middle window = 0.716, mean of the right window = 0.759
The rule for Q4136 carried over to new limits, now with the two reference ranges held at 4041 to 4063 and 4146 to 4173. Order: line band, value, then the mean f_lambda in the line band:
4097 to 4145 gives 0.16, 0.658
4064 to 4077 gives -0.01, 0.772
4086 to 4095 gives 0.09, 0.706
